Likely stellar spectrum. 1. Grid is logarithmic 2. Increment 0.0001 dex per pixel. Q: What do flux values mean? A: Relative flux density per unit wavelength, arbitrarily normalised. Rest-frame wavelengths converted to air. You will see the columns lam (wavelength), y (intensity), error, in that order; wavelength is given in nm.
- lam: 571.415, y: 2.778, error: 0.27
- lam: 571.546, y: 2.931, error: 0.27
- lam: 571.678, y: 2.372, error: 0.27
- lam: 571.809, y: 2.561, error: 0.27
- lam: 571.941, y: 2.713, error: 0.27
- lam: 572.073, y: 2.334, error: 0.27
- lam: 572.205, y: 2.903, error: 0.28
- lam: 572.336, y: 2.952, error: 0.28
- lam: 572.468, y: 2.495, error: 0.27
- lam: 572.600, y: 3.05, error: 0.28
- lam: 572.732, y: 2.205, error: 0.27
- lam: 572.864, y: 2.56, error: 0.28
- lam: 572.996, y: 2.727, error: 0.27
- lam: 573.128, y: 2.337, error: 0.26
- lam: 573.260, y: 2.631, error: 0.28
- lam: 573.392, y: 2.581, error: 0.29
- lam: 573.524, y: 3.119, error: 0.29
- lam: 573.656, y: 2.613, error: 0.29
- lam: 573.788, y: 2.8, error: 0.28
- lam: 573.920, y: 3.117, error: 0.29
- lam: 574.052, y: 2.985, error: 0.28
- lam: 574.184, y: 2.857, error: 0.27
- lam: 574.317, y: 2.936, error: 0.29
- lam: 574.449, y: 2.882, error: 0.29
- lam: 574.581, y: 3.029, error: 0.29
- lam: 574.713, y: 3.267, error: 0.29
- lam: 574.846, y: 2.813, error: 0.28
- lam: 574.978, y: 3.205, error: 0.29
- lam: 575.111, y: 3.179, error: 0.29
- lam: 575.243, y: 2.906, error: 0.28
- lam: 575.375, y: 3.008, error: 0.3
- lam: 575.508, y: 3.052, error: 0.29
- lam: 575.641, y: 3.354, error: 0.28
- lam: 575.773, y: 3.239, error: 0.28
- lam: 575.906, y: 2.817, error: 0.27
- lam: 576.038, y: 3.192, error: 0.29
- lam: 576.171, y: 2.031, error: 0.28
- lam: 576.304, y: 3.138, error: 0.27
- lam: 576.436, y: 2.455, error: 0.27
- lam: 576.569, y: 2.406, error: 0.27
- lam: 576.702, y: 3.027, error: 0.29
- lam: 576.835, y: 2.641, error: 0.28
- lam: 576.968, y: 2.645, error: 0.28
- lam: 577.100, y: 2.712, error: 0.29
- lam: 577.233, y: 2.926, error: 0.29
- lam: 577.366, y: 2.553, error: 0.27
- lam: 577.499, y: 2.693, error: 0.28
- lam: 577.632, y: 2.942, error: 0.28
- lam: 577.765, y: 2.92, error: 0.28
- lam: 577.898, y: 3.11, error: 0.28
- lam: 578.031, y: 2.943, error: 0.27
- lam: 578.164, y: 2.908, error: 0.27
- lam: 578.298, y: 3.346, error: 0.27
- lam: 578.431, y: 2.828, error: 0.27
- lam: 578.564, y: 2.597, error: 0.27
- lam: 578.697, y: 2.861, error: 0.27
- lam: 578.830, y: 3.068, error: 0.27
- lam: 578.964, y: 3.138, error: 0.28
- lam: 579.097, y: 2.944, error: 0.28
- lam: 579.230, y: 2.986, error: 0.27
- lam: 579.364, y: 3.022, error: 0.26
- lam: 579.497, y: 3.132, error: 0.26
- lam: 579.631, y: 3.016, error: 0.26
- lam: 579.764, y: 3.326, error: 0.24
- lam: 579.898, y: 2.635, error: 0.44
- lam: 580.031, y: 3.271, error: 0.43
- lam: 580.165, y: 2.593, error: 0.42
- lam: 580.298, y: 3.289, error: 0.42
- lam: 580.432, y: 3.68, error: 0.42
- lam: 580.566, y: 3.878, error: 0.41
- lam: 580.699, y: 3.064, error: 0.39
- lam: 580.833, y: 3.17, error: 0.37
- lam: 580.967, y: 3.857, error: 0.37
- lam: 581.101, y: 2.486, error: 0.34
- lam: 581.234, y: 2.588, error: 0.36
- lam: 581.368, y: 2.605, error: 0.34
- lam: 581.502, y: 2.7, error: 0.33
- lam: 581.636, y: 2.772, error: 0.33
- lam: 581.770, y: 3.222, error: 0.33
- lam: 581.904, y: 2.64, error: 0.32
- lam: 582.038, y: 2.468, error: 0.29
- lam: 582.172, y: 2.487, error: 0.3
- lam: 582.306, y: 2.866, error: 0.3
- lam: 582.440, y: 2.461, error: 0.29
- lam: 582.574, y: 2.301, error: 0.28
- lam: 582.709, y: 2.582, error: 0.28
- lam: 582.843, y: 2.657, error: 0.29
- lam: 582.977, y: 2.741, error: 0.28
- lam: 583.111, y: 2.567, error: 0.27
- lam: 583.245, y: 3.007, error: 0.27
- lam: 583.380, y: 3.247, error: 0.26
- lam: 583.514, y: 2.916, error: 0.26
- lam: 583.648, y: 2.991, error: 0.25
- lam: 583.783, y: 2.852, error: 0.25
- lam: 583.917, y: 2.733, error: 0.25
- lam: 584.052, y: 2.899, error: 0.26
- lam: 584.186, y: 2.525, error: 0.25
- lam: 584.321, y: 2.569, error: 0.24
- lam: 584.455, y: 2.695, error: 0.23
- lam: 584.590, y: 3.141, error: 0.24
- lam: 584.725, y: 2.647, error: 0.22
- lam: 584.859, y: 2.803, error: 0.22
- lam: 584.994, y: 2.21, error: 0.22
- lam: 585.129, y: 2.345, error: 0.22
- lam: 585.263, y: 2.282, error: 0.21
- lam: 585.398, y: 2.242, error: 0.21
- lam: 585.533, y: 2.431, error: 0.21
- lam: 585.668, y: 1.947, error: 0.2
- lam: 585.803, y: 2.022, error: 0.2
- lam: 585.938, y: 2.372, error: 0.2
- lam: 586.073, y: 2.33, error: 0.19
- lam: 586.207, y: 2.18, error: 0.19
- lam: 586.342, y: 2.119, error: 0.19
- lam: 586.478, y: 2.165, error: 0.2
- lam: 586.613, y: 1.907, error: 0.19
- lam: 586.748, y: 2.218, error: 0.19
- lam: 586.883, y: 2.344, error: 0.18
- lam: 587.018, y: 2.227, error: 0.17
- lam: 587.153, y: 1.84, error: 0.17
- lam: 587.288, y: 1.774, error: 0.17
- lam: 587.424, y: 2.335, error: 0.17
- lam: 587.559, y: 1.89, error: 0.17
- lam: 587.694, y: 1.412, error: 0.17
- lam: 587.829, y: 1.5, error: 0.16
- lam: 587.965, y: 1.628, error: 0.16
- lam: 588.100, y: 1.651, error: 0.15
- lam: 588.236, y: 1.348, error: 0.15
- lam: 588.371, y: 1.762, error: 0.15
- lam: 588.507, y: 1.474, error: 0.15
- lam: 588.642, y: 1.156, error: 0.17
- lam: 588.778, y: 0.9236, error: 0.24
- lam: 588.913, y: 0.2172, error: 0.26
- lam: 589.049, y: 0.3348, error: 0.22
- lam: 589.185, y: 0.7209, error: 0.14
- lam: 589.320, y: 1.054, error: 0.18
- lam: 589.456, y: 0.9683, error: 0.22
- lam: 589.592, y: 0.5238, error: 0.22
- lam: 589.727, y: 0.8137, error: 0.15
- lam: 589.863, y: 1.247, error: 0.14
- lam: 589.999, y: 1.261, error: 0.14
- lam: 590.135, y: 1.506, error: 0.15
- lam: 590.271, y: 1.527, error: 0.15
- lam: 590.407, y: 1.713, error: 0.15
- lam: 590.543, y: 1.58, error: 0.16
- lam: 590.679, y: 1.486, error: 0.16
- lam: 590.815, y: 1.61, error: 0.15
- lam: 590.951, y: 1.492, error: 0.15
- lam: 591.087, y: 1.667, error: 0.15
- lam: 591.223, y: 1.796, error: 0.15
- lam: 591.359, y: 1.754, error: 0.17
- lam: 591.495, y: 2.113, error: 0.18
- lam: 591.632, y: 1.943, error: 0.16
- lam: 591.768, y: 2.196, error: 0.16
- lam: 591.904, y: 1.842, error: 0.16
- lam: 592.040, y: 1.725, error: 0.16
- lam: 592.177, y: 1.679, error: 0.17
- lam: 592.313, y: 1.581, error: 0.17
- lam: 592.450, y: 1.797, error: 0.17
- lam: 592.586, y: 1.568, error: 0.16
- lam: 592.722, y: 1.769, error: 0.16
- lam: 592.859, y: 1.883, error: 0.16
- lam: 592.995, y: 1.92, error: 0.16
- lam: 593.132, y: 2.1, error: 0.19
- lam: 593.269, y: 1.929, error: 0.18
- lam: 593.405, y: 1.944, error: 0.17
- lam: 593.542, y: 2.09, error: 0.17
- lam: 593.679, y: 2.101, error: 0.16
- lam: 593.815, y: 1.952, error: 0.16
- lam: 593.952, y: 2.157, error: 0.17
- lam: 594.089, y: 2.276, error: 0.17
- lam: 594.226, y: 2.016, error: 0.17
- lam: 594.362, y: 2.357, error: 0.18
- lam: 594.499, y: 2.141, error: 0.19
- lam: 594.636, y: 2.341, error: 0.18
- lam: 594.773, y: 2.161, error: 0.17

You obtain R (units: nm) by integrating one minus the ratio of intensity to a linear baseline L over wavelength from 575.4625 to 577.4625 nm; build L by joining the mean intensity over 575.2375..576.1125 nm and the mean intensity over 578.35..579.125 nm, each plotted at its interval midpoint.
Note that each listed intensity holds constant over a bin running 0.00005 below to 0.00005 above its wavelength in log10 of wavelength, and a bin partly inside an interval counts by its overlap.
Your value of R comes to 0.15 nm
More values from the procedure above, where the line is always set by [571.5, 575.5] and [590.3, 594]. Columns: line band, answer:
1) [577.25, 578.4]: -0.15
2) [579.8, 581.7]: -0.49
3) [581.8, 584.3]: -0.46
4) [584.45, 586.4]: -0.17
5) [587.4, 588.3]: 0.18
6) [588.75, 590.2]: 0.81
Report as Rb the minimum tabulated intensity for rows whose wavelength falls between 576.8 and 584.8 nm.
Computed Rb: 2.301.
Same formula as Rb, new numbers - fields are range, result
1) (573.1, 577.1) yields 2.031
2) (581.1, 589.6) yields 0.2172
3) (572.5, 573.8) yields 2.205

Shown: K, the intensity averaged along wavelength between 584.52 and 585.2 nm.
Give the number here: 2.63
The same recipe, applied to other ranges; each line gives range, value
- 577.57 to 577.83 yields 2.93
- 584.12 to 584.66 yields 2.73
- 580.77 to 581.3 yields 3.03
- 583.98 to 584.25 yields 2.71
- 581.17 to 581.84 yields 2.78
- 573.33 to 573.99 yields 2.85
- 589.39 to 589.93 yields 0.888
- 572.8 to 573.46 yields 2.57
